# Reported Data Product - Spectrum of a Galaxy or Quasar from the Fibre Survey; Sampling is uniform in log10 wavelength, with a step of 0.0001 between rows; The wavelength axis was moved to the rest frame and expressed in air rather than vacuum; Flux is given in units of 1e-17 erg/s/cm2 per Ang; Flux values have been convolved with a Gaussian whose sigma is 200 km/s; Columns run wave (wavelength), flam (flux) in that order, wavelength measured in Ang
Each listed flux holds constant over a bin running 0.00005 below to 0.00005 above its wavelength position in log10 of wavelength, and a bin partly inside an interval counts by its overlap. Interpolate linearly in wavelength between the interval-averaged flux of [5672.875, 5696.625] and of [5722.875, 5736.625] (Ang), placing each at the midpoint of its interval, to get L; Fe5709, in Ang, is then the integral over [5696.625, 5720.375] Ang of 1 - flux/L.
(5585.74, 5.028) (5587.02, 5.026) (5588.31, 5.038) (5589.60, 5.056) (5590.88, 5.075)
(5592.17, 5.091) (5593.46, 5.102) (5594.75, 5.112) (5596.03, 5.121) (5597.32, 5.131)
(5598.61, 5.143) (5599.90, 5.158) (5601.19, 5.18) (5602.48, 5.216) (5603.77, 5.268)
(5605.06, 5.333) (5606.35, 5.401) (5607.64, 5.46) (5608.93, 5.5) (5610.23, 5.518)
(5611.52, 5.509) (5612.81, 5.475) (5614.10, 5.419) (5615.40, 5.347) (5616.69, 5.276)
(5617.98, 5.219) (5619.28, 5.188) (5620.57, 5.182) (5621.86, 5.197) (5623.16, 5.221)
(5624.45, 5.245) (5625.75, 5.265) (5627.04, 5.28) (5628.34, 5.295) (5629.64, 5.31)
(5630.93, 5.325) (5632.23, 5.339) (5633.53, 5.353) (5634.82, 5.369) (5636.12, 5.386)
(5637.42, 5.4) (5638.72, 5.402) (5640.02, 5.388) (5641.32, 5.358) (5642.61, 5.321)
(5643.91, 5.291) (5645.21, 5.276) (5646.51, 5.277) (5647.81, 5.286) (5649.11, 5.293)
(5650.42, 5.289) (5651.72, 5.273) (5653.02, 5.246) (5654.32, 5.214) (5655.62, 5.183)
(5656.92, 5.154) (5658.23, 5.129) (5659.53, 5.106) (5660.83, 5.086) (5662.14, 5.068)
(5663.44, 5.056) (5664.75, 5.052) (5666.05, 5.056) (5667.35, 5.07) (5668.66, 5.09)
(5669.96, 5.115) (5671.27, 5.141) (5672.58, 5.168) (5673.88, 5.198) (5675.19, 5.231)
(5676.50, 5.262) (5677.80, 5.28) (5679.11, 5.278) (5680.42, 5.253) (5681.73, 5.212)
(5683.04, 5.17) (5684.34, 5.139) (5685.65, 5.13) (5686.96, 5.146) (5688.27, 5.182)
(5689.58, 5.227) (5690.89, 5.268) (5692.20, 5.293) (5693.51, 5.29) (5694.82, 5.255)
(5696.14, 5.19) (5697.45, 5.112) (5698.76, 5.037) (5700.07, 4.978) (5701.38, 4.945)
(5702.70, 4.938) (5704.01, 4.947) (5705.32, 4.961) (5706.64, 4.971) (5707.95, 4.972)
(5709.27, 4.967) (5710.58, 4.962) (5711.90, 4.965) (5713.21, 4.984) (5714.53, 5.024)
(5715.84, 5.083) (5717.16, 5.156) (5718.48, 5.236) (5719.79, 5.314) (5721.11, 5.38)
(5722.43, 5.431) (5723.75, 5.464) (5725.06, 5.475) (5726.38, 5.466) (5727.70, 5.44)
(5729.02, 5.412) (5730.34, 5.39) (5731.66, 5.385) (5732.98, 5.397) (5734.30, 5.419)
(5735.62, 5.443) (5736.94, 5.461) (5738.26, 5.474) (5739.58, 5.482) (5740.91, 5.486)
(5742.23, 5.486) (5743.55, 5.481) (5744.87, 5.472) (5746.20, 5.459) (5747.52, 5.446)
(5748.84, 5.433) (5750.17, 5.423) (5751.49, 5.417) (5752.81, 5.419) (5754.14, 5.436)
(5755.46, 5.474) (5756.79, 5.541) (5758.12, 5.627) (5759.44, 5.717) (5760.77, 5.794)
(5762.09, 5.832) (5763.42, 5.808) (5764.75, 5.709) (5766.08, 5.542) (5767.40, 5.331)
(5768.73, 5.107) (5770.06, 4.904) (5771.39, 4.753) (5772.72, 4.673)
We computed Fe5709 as 1.3 Ang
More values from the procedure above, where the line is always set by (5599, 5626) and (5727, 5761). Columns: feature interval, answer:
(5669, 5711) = 2.13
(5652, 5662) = 0.39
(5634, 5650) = 0.03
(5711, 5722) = 0.59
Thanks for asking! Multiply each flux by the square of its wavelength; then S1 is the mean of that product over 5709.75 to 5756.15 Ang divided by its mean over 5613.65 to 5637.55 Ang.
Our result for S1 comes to 1.05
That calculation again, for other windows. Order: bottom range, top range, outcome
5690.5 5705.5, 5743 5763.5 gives 1.11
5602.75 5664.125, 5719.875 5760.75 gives 1.07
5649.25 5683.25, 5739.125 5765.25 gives 1.11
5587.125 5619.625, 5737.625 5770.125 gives 1.11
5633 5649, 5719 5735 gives 1.04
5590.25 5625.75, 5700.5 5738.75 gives 1.03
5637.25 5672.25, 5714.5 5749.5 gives 1.07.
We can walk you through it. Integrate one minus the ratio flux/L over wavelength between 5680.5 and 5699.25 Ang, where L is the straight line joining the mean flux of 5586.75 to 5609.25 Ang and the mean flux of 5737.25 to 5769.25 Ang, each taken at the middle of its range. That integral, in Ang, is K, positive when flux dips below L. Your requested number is 0.7 Ang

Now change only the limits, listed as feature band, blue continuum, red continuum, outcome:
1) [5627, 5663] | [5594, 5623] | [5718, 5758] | 0.4 Ang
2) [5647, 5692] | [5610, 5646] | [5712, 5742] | 1.3 Ang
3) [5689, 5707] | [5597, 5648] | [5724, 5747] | 1.0 Ang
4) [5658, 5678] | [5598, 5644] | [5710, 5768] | 0.9 Ang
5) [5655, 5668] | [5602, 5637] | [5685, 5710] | 0.3 Ang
